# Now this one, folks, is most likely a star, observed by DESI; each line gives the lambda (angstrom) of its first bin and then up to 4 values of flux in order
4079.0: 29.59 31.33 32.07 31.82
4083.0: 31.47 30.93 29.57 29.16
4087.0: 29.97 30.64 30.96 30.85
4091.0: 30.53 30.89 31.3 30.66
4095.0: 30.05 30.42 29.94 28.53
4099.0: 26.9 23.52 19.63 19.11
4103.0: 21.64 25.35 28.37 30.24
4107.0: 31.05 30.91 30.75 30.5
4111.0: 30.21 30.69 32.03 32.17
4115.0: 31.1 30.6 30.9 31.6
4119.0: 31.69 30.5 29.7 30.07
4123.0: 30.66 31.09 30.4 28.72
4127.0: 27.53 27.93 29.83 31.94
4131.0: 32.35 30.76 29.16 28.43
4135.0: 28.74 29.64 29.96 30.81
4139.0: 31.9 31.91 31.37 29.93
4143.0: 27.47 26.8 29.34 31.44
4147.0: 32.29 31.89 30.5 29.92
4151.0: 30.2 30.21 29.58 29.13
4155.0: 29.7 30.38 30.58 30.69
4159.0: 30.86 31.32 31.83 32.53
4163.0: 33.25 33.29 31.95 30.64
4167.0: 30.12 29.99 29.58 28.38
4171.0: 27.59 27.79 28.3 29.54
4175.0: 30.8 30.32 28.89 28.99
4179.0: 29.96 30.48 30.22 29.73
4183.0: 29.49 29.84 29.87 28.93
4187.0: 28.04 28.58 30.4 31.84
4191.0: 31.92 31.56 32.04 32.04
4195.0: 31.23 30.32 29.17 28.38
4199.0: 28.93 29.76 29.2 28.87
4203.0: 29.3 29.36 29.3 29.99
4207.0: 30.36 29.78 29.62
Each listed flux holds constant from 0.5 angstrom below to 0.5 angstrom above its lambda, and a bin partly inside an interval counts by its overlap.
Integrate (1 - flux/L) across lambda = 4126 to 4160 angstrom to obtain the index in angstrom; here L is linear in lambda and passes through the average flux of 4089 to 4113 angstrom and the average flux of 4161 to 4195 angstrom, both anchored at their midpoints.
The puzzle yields -0.75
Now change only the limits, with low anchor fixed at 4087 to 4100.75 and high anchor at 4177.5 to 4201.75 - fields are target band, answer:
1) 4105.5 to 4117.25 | -0.5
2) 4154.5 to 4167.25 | -0.6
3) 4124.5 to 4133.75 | 0.0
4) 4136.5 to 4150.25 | -0.3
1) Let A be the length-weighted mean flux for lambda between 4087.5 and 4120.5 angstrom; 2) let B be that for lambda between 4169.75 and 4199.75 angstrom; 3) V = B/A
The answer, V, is 1.02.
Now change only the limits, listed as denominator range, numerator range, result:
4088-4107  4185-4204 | 1.08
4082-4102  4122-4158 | 1.03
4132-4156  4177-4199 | 1.00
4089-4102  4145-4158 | 1.07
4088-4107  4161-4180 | 1.08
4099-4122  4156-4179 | 1.06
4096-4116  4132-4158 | 1.07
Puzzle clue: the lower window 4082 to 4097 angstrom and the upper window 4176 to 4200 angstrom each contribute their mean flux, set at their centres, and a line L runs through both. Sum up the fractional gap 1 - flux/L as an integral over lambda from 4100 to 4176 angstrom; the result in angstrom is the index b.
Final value 1.18 angstrom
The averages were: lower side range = 30.6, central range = 29.8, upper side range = 30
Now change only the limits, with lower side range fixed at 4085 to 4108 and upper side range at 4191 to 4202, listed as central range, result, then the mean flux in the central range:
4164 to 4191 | 0.1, 29.7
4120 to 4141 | -0.9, 30.1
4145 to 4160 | -0.6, 30.5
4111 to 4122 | -0.9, 31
